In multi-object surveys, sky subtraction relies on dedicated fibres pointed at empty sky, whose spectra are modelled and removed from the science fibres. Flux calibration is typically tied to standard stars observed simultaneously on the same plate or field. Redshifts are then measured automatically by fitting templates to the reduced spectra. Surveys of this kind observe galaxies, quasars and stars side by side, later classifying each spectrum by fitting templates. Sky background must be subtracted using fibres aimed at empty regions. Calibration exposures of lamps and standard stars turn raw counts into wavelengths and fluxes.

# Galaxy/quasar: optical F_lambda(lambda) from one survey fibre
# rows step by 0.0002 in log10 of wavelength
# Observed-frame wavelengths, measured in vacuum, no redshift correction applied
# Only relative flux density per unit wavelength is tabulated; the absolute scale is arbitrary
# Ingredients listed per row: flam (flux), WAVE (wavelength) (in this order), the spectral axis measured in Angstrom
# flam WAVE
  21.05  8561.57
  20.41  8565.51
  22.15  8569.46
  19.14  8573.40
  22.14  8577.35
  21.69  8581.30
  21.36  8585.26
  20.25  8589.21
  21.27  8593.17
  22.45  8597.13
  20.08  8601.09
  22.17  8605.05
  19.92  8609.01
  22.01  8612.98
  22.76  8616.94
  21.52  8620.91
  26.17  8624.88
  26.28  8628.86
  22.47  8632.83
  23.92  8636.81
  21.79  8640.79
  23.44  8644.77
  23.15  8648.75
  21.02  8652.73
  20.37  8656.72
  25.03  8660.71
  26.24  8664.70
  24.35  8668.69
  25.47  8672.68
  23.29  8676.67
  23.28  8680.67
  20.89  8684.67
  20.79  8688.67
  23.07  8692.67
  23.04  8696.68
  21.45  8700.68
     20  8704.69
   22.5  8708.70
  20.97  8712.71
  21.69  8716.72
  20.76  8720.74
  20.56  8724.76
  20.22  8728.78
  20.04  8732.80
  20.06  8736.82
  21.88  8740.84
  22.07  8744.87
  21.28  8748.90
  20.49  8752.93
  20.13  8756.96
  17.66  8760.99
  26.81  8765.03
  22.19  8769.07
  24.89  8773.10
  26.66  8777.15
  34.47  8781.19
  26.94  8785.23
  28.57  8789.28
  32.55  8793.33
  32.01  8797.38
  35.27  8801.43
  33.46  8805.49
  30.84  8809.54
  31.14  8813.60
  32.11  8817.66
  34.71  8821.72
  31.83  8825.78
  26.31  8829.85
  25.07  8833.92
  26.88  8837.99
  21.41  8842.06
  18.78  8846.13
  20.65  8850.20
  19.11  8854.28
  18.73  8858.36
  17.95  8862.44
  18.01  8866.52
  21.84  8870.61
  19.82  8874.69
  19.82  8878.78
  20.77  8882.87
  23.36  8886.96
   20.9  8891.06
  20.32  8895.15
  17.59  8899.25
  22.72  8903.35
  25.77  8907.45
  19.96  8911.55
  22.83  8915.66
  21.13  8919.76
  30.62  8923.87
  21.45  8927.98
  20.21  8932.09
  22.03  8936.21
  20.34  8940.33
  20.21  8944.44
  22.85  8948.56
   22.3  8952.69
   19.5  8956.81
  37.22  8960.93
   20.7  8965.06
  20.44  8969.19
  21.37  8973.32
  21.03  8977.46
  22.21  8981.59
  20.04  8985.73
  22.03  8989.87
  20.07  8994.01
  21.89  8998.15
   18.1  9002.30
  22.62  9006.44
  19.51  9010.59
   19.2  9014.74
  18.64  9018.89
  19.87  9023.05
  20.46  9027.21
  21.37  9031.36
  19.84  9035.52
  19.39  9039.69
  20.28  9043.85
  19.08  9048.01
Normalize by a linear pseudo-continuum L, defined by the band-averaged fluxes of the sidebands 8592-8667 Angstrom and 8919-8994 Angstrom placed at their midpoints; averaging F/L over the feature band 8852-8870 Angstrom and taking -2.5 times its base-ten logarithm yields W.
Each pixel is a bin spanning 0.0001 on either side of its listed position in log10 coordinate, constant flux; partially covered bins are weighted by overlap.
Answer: 0.20 mag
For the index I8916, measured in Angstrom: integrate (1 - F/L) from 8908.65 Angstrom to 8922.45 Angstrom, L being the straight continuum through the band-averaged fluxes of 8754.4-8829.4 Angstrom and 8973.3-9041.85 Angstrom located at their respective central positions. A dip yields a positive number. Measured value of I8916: 1.2 Angstrom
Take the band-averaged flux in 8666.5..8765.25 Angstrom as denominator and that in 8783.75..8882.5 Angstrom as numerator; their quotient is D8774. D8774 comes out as 1.20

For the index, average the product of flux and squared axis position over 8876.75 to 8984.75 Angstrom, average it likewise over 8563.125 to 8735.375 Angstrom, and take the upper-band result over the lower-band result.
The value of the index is 1.07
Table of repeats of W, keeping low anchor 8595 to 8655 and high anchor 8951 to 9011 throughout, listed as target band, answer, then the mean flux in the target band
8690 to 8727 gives 0.05 mag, 21.5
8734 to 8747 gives 0.06 mag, 21.3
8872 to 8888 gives 0.07 mag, 20.8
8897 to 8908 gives 0.03 mag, 21.5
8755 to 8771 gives 0.03 mag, 21.7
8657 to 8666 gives -0.09 mag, 24.6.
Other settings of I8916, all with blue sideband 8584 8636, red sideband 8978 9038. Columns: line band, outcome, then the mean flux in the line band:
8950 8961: -1.9 Angstrom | 24.2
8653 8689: -2.2 Angstrom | 23.3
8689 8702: -0.3 Angstrom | 22.4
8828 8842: -2.8 Angstrom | 25.4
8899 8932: -3.2 Angstrom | 22.9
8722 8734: 0.8 Angstrom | 20.3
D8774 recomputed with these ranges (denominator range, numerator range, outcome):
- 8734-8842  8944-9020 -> 0.80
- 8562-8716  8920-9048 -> 0.96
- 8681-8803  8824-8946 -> 0.93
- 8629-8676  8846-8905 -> 0.85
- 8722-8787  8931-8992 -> 0.97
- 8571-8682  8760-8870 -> 1.17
